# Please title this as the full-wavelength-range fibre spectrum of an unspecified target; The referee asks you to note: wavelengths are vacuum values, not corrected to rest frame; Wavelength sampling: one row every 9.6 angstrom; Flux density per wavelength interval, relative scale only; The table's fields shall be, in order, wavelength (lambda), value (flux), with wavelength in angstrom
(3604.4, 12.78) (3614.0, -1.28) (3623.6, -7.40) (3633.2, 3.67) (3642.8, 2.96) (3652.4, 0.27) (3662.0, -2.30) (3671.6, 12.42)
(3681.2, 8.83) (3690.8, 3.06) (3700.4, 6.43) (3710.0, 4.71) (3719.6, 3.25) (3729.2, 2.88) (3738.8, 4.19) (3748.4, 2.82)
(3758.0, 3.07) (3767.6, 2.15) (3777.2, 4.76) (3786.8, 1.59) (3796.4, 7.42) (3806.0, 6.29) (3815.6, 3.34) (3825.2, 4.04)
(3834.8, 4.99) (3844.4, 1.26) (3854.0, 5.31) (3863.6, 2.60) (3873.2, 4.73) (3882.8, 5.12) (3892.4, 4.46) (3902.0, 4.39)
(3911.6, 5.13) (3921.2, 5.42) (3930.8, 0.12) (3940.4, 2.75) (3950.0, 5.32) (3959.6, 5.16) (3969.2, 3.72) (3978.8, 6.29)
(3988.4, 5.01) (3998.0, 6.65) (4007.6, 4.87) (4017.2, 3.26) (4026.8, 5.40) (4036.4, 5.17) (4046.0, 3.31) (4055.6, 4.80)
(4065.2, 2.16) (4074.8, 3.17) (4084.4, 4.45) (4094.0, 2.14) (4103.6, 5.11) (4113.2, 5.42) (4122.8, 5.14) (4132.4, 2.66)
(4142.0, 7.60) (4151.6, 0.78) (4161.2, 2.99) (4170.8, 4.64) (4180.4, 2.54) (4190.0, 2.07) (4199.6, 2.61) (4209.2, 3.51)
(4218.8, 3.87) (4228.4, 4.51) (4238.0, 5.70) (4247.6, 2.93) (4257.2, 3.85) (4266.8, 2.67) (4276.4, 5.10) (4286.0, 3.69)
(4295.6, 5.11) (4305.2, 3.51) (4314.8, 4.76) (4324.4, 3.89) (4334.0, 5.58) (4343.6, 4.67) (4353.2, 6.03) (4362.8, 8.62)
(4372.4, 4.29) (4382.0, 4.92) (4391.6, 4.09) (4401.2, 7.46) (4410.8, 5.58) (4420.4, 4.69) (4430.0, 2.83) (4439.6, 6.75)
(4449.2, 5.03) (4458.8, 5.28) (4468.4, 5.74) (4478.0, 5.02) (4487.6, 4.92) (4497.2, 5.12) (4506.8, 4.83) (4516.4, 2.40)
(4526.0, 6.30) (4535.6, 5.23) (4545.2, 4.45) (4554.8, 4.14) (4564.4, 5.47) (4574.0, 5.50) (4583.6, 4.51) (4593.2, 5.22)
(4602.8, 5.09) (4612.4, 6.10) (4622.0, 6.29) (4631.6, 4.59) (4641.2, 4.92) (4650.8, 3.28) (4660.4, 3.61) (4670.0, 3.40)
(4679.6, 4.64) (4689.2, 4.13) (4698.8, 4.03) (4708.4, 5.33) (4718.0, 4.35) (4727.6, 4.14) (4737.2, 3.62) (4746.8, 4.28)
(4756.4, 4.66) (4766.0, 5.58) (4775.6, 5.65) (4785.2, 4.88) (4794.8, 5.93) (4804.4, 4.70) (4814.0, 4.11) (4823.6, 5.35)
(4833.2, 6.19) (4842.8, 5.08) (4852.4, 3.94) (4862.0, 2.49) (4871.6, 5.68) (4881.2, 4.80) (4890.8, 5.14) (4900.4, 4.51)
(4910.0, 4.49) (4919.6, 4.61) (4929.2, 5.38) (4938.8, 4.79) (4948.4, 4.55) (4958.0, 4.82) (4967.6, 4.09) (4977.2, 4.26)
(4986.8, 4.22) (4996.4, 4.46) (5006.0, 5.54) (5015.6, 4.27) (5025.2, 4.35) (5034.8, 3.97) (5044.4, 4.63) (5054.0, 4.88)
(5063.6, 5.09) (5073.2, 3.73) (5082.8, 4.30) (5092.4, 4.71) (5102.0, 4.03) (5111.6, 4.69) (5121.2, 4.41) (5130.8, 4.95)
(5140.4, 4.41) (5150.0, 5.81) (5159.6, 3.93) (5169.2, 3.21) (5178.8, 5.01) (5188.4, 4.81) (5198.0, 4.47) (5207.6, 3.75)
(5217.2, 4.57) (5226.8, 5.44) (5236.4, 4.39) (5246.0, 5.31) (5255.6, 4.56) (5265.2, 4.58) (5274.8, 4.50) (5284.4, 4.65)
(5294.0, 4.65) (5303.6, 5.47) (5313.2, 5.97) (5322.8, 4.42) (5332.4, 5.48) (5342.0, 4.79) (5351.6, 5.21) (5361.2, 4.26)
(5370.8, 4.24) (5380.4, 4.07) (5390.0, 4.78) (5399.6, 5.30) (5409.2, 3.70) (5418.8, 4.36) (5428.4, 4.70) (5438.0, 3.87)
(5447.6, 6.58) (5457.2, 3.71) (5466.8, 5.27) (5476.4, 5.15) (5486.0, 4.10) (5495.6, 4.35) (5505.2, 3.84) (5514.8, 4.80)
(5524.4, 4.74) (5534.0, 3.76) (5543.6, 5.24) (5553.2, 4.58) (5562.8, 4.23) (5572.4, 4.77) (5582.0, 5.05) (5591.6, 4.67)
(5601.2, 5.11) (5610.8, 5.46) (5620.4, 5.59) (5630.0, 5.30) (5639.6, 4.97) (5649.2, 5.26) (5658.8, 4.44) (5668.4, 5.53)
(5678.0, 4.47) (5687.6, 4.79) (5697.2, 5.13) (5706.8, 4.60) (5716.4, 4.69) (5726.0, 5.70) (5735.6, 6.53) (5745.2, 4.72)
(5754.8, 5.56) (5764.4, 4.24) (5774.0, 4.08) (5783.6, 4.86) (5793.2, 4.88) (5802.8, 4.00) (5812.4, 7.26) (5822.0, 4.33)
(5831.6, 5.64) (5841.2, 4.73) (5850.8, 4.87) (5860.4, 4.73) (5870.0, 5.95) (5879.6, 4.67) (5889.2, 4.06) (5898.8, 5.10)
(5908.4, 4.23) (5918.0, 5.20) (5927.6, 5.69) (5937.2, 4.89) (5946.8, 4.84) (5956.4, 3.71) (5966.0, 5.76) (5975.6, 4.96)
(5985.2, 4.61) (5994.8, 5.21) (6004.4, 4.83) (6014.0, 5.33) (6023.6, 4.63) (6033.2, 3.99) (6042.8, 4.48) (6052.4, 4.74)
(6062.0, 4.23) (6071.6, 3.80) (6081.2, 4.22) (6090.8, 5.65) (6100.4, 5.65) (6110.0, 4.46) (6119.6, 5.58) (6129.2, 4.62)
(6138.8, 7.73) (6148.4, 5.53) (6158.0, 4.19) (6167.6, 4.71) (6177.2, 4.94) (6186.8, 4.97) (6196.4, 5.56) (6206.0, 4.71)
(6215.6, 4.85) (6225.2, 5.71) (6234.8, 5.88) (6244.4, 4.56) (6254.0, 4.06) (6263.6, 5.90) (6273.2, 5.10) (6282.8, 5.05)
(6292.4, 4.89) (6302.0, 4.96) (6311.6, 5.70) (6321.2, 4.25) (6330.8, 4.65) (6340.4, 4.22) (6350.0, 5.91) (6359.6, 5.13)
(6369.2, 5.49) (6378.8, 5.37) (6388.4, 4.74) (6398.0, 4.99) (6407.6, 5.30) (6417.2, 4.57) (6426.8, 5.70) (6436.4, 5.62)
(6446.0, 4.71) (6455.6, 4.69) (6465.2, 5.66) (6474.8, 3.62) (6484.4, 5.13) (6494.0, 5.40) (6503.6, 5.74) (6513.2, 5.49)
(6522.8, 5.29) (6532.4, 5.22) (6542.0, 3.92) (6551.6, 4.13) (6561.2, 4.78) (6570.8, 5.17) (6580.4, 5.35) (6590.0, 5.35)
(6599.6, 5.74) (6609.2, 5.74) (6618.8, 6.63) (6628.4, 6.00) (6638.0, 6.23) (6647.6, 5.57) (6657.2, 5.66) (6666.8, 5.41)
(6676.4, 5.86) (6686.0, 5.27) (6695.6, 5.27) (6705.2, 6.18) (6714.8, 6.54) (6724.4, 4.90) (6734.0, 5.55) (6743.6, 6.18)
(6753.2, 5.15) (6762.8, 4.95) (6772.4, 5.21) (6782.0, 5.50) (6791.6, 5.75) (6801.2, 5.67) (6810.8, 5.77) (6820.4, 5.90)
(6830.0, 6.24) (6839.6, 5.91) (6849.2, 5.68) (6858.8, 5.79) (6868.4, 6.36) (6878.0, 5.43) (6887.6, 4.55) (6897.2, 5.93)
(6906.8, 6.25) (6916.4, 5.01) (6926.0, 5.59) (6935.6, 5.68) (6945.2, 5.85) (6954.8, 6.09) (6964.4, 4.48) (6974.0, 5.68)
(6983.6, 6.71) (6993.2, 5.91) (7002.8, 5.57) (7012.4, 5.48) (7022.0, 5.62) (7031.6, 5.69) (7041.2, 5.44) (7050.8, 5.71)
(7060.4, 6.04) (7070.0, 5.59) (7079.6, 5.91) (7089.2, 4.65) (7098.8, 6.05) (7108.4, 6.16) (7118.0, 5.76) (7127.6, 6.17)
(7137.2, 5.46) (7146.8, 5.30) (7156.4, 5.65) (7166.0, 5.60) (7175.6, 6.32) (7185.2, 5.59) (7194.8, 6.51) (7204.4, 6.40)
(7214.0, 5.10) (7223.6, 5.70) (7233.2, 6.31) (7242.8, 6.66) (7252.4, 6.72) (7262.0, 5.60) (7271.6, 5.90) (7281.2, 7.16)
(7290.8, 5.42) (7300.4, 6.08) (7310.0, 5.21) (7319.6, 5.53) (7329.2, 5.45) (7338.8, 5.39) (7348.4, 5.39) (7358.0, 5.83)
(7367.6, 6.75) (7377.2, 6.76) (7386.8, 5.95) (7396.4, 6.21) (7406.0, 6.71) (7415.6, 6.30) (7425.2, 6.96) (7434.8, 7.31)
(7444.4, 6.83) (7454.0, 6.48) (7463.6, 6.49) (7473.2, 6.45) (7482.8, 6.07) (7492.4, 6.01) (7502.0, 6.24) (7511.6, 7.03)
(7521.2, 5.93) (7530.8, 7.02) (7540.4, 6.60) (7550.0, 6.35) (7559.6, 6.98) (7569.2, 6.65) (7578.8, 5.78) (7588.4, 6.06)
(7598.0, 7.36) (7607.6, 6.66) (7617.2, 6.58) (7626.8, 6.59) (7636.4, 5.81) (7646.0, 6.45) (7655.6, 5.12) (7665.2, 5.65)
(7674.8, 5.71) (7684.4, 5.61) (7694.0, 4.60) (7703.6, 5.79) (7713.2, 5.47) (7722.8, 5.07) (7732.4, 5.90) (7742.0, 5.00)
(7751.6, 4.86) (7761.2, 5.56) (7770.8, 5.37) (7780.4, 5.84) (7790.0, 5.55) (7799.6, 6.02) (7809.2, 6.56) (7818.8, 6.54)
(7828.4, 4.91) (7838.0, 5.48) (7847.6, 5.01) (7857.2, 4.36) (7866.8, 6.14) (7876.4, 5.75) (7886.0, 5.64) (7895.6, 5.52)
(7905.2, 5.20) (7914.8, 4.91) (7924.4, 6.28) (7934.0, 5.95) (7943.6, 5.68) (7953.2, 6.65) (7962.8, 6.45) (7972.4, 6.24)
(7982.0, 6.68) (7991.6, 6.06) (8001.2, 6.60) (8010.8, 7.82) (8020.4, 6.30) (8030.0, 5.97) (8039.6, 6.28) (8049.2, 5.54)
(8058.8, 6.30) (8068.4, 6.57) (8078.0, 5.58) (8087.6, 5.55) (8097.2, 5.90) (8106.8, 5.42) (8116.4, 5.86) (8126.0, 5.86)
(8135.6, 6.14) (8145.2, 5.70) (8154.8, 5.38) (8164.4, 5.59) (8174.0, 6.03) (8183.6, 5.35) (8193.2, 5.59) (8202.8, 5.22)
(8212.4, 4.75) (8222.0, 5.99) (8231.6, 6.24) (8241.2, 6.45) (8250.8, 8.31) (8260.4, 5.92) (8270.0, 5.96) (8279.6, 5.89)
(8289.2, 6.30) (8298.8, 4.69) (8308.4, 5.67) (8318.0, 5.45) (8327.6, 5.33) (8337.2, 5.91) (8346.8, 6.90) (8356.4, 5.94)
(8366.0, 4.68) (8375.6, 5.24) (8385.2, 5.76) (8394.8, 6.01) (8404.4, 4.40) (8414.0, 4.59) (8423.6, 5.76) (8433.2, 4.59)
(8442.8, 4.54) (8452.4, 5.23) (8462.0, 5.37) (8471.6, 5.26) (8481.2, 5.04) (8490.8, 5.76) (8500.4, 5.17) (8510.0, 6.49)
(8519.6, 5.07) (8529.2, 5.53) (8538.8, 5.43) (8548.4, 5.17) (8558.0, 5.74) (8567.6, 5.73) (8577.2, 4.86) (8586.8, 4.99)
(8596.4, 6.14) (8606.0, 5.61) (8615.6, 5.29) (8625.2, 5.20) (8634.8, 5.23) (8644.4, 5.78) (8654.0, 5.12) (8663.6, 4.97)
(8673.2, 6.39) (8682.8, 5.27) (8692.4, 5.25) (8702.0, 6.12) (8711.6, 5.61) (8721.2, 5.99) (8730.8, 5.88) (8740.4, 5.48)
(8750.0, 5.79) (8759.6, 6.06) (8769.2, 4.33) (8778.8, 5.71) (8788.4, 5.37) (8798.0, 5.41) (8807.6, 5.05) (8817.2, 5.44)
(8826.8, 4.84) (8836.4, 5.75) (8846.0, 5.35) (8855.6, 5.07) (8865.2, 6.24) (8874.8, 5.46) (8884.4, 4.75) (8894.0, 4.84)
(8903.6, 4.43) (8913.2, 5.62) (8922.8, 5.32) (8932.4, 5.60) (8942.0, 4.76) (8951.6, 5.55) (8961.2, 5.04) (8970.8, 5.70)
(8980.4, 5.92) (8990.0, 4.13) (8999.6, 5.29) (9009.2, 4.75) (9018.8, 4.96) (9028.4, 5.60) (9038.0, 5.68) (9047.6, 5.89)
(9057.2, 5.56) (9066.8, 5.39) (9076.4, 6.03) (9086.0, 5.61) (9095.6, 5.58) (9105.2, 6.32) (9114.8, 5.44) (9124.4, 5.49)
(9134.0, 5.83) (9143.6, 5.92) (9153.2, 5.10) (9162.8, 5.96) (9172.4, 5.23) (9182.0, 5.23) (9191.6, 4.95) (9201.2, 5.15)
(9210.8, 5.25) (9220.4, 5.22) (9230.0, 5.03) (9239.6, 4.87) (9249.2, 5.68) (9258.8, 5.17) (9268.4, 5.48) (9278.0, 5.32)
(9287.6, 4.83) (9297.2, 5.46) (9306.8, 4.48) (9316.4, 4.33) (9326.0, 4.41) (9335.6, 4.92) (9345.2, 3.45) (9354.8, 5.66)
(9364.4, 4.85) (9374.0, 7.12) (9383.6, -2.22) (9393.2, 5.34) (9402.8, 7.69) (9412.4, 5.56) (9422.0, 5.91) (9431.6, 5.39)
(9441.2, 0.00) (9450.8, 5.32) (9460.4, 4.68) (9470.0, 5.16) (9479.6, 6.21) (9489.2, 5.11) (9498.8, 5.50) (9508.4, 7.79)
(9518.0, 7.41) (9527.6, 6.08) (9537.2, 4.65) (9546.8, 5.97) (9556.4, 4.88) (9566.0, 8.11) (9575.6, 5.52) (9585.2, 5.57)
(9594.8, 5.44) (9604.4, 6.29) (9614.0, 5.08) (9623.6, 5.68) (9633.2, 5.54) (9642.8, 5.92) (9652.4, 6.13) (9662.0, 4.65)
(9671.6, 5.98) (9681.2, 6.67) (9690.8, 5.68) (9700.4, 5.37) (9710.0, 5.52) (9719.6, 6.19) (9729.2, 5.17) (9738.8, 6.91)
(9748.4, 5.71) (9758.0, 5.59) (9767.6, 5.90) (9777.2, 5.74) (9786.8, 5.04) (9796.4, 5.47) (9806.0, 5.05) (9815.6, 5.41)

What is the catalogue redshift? 0.647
